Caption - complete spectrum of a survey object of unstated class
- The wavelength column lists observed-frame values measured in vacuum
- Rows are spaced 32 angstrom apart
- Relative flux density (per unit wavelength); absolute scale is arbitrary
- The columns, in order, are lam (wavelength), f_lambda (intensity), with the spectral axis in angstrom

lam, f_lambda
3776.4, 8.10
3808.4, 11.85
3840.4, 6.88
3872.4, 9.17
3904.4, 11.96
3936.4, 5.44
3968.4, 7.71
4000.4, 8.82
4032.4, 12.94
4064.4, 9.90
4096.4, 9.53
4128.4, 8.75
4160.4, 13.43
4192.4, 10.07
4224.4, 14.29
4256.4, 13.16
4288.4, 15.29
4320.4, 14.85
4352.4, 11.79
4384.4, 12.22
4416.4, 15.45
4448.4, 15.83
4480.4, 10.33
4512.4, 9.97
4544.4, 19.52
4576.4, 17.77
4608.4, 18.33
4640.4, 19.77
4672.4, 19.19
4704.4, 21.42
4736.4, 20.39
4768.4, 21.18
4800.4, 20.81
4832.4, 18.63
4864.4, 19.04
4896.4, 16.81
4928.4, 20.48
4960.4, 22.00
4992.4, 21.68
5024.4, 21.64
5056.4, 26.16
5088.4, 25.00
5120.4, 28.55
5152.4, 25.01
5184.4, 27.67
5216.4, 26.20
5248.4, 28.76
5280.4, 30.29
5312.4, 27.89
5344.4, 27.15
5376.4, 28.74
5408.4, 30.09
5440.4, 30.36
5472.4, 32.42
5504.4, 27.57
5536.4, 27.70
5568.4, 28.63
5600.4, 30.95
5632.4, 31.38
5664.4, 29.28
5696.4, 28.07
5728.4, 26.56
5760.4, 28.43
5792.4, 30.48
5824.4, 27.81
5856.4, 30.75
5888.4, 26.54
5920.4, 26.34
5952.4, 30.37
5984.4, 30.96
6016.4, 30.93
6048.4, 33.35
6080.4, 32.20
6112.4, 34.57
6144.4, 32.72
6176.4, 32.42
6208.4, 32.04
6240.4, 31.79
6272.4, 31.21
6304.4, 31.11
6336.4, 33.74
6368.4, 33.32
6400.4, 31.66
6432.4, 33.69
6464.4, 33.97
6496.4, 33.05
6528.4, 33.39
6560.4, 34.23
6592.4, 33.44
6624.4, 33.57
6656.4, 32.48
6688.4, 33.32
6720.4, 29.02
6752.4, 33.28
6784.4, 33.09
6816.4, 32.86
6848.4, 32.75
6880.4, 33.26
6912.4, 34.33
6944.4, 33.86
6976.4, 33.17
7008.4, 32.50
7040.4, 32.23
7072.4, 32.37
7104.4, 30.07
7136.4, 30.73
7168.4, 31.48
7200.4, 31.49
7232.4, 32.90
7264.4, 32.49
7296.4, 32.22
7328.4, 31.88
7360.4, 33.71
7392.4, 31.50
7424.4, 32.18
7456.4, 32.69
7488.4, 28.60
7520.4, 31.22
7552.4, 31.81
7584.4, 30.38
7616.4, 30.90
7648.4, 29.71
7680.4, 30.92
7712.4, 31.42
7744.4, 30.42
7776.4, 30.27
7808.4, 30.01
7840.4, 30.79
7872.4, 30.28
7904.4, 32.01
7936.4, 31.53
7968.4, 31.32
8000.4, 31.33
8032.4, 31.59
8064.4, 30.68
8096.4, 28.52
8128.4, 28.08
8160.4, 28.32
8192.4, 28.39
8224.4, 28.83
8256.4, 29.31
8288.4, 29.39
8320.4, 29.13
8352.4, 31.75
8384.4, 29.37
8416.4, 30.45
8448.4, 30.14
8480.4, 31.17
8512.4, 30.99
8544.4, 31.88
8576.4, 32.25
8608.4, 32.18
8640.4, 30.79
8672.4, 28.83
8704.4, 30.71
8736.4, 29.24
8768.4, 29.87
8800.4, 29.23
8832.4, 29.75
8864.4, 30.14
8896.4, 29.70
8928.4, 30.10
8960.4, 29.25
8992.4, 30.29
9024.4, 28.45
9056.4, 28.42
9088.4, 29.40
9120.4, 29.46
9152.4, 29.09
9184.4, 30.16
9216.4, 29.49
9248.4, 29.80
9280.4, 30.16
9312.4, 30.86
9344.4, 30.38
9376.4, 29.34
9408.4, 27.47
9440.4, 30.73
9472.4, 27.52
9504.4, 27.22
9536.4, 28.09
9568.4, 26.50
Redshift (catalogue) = 0.140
